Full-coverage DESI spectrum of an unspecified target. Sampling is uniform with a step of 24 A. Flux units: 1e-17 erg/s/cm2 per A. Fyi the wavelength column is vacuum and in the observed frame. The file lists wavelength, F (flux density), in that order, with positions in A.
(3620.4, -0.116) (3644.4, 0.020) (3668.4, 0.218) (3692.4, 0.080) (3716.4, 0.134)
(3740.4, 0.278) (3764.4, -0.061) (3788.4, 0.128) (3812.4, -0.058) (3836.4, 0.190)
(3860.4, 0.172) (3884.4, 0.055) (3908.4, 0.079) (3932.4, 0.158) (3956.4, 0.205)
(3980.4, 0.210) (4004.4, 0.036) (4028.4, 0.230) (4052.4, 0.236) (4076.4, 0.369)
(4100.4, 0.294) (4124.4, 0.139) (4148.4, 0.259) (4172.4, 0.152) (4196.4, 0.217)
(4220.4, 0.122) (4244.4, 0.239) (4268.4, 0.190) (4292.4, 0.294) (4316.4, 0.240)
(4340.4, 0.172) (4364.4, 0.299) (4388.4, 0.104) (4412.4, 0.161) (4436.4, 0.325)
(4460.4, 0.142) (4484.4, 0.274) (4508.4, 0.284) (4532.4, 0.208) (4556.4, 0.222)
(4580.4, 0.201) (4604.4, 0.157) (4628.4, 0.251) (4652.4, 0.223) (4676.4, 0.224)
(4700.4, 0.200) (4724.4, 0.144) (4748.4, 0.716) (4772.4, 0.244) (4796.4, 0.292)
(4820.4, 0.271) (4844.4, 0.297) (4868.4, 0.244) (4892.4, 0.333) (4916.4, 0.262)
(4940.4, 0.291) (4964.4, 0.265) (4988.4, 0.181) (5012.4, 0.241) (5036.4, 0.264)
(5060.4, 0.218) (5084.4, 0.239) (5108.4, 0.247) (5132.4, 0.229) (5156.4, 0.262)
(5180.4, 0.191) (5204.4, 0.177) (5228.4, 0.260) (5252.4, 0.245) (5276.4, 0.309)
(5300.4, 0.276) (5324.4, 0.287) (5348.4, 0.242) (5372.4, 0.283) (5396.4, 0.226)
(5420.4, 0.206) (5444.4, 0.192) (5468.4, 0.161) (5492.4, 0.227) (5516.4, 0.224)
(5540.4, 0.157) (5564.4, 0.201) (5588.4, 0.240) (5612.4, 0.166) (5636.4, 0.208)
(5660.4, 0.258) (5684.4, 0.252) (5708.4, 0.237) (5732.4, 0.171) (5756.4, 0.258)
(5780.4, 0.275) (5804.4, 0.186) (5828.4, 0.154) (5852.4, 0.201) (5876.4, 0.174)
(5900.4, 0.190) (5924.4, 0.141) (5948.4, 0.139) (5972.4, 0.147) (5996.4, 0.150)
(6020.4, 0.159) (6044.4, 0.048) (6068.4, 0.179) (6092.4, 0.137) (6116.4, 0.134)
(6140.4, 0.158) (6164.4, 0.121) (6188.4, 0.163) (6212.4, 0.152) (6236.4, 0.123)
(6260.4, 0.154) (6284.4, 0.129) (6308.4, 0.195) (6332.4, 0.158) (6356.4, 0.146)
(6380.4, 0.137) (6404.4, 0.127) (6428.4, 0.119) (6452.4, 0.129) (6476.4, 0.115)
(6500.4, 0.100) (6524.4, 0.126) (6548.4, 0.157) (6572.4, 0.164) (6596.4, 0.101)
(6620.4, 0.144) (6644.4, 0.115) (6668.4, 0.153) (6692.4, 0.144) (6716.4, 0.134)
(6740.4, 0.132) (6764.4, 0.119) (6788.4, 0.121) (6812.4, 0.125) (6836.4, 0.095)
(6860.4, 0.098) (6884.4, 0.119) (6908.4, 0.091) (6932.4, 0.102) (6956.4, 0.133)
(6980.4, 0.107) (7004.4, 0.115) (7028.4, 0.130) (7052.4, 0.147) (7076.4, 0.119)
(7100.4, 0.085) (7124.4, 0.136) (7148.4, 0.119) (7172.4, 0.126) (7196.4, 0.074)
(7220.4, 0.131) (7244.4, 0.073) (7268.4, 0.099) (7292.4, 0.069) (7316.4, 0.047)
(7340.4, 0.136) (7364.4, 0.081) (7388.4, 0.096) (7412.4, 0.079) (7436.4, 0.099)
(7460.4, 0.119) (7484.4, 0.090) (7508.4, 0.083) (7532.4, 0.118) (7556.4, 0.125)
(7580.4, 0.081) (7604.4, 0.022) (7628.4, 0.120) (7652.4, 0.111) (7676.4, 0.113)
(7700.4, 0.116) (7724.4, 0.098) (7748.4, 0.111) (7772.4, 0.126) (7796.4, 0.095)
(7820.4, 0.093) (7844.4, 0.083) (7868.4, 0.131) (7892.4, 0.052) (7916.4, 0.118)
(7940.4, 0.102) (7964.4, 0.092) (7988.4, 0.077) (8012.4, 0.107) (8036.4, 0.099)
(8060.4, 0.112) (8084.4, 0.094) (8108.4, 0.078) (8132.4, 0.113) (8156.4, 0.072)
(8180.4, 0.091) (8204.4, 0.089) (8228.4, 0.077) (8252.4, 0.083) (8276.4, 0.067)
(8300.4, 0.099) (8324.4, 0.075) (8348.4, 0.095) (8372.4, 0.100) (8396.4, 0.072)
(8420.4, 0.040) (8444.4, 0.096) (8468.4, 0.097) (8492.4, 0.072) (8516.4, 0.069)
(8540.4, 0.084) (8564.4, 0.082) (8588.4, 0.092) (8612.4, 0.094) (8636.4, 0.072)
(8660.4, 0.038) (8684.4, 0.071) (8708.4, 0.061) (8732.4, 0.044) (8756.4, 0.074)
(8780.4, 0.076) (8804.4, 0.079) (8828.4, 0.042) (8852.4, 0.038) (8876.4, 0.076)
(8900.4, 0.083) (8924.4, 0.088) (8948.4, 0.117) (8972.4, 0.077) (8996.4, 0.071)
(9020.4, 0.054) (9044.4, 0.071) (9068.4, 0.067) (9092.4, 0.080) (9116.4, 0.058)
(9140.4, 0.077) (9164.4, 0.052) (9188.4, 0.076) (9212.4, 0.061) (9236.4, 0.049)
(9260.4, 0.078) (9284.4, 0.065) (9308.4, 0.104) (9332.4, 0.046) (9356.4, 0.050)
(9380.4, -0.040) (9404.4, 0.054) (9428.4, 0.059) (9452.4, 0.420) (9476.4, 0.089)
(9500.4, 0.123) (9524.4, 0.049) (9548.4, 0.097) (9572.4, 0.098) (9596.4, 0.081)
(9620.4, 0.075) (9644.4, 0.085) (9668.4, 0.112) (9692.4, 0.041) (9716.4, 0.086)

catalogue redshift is 0.243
